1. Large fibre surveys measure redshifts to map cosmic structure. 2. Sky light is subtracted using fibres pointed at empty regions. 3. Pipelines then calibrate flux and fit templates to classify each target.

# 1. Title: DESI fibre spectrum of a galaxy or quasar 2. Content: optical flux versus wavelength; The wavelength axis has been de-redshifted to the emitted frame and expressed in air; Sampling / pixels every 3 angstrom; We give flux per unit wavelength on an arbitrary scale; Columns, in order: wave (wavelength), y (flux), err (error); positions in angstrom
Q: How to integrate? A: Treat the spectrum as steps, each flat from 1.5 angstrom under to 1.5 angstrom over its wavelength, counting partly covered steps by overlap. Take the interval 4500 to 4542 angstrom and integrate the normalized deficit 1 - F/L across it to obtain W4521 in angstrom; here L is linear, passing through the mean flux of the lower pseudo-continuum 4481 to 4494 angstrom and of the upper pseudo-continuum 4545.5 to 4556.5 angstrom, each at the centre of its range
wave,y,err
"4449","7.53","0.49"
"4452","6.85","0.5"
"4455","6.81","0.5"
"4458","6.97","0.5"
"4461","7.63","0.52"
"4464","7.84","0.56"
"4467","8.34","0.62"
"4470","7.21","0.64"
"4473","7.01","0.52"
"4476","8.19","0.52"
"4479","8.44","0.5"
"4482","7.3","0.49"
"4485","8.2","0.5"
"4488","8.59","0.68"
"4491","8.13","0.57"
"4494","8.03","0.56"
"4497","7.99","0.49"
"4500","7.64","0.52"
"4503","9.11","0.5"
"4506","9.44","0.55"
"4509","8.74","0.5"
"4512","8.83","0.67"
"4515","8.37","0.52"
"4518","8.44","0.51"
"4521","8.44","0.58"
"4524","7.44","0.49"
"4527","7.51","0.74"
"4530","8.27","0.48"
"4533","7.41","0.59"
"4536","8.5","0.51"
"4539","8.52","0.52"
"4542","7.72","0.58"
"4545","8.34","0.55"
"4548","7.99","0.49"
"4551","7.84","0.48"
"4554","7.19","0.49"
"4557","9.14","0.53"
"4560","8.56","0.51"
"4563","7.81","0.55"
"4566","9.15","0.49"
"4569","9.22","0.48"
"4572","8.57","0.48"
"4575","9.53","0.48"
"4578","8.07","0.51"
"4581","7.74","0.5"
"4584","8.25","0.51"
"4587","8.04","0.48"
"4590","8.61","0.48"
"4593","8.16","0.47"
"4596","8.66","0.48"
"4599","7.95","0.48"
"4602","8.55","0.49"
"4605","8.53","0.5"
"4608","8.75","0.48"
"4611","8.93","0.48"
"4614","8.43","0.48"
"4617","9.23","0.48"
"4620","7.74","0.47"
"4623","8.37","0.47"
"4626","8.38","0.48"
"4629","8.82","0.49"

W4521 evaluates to -1.9 angstrom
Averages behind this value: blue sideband 8.08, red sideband 7.87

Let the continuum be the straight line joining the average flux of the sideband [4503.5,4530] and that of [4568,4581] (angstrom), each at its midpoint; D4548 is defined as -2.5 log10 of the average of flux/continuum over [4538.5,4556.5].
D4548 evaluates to 0.079 mag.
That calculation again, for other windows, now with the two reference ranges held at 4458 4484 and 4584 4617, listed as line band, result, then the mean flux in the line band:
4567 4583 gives -0.04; 8.63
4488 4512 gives -0.08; 8.47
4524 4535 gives 0.05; 7.73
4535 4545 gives -0.02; 8.25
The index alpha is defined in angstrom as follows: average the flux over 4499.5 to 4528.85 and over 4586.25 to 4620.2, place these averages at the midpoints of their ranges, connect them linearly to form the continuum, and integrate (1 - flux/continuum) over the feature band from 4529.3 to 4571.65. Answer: 0.9 angstrom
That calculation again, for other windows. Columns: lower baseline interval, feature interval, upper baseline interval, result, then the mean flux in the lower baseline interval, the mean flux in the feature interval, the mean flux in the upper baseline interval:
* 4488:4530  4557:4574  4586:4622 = -0.6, 8.32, 8.73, 8.47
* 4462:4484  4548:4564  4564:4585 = 0.7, 7.77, 8.11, 8.64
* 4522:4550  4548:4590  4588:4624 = -0.9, 7.97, 8.39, 8.49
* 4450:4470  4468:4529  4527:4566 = -3.4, 7.4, 8.15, 8.12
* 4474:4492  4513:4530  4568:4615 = 0.3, 8.11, 8.08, 8.49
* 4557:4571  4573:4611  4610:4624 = 0.9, 8.73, 8.43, 8.53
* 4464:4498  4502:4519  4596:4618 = -1.5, 7.94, 8.82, 8.61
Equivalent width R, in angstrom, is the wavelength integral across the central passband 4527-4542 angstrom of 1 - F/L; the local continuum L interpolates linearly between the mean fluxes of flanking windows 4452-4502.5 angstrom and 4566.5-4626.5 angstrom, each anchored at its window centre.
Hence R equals 0.1 angstrom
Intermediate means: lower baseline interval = 7.77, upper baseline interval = 8.5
